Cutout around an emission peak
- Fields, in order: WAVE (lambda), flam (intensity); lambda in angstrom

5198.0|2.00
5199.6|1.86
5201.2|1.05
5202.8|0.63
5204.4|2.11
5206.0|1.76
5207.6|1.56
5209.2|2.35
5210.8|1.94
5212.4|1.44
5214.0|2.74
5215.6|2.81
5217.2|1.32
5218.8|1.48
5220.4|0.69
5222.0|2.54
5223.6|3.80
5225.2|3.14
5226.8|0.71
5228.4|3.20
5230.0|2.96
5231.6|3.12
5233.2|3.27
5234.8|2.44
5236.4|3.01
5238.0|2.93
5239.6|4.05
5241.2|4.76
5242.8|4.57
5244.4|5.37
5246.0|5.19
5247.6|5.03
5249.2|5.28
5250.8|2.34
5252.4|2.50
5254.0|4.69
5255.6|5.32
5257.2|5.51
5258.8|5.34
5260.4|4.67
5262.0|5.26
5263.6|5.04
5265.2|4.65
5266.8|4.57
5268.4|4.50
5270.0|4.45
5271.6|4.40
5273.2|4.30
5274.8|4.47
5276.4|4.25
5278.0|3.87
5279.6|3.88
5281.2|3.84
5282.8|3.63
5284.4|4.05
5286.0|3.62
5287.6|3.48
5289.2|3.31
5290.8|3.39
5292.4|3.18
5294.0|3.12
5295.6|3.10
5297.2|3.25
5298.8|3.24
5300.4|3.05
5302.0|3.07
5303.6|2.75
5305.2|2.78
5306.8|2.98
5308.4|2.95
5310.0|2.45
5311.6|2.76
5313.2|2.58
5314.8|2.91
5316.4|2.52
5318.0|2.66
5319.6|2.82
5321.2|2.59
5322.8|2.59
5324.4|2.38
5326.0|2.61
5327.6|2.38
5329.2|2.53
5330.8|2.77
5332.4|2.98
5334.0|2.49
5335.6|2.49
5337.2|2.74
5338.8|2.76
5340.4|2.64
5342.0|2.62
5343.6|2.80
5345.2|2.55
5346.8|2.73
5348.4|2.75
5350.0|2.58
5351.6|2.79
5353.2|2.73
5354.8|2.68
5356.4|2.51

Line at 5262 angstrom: Lyman alpha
